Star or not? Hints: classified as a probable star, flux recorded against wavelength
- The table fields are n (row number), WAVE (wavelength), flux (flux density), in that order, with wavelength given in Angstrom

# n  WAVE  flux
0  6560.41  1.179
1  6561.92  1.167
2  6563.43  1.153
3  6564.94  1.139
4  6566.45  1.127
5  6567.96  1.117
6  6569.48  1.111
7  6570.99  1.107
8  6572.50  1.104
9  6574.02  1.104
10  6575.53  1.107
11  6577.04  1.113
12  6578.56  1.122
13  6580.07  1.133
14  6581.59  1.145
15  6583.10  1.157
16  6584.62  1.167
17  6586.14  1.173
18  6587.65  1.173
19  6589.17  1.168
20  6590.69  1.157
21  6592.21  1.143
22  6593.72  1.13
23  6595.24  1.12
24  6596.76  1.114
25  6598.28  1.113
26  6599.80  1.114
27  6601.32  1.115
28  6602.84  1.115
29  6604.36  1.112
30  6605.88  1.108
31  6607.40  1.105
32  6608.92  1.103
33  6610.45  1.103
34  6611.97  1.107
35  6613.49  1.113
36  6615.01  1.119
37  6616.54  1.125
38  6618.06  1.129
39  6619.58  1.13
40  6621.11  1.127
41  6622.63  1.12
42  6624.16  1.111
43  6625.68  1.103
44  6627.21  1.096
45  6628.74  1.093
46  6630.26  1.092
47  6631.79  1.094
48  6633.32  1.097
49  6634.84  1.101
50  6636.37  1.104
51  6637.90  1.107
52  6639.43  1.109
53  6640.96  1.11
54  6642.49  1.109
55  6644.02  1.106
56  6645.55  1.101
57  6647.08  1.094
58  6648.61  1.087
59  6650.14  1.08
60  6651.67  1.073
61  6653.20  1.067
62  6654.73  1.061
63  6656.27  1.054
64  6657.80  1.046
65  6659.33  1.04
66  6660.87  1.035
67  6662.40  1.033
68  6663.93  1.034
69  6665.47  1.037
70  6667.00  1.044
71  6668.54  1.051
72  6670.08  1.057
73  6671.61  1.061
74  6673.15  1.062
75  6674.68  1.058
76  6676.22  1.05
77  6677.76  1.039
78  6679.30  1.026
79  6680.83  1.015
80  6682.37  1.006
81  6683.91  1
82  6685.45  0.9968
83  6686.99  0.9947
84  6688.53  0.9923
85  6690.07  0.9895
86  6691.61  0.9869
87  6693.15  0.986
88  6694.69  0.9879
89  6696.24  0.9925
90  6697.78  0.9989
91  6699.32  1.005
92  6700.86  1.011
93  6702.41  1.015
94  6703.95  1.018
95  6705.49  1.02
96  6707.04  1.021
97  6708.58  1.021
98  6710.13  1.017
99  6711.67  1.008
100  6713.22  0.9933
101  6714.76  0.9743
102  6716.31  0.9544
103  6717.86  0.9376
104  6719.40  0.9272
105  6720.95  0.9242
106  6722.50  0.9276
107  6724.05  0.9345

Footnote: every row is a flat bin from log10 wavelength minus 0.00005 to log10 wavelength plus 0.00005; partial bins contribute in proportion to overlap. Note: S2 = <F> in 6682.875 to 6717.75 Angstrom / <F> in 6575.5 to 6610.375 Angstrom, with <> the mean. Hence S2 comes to 0.88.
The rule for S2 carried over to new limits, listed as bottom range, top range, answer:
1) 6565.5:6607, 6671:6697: 0.90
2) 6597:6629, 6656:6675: 0.94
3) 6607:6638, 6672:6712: 0.91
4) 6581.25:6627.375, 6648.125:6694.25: 0.92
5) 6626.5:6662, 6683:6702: 0.92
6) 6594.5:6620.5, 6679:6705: 0.90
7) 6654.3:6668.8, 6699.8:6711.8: 0.98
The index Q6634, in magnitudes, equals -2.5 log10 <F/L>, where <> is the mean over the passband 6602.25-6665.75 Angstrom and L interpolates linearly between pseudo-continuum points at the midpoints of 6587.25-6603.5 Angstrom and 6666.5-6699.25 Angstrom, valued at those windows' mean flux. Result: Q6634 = -0.011 mag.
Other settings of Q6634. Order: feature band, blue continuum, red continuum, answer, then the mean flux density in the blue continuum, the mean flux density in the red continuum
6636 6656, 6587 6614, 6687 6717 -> -0.024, 1.12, 1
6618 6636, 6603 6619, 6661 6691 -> -0.014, 1.11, 1.03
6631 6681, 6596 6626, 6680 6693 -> -0.024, 1.11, 0.998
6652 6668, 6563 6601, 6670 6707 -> 0.000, 1.13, 1.01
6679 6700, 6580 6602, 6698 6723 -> 0.017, 1.14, 0.987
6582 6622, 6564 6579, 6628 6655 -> -0.022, 1.12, 1.09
